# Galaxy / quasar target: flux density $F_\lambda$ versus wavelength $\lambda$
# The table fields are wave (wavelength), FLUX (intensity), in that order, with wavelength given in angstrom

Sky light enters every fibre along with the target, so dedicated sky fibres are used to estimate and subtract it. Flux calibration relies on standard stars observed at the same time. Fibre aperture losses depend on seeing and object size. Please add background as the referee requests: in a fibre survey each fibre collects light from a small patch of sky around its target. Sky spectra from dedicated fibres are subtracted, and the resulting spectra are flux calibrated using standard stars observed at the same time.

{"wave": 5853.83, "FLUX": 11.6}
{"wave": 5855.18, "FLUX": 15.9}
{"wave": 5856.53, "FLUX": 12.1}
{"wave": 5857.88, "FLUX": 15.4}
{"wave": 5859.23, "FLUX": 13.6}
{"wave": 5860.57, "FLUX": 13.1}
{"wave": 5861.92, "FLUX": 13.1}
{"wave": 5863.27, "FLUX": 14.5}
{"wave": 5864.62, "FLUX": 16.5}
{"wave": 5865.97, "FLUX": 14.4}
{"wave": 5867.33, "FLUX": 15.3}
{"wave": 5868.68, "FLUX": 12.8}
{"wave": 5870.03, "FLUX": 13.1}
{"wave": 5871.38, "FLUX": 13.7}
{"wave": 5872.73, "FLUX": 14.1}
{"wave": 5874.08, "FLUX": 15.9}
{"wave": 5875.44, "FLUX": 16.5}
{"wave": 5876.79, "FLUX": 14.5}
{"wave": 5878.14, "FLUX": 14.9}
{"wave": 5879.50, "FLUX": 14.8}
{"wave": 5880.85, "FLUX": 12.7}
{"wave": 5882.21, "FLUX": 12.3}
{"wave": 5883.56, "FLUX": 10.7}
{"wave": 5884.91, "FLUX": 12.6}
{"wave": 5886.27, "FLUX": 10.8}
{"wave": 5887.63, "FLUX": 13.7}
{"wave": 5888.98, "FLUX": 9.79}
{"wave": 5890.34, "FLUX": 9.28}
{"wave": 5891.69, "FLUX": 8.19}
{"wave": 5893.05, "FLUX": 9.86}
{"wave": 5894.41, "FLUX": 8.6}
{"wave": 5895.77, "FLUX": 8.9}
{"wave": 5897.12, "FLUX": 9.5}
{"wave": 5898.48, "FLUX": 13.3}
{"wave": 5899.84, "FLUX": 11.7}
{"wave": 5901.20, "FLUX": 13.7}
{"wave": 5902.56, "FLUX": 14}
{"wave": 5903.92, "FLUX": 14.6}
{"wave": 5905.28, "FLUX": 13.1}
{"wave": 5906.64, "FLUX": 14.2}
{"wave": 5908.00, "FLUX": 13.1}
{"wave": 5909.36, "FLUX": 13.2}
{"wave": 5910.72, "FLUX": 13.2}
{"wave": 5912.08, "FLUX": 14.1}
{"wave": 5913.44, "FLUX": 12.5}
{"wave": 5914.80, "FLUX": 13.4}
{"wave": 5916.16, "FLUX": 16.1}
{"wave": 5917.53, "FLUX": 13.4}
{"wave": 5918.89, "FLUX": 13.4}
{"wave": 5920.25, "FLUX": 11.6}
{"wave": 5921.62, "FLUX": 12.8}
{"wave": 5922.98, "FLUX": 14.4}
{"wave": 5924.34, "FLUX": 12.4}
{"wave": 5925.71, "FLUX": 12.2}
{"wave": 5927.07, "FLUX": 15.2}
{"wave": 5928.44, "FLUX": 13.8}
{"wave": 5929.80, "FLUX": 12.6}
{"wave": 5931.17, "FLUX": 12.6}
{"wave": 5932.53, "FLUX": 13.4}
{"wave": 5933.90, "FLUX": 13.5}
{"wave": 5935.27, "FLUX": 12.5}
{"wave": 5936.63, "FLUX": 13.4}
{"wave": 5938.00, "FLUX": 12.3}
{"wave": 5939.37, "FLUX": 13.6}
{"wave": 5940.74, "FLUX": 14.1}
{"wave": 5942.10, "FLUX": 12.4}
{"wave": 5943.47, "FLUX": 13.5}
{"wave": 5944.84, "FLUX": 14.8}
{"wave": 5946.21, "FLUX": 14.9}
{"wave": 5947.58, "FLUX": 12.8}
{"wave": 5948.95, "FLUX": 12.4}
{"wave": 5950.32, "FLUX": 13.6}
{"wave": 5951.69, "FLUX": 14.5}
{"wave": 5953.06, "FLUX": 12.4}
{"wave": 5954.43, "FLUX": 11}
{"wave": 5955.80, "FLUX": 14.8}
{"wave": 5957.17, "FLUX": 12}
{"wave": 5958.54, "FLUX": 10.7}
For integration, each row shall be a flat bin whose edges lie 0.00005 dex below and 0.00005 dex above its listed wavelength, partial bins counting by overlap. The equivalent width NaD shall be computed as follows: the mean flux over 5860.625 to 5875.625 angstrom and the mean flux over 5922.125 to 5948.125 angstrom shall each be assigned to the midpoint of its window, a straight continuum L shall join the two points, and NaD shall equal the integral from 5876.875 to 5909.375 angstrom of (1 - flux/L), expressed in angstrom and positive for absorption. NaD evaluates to 4.7 angstrom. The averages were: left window 14.4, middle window 12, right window 13.4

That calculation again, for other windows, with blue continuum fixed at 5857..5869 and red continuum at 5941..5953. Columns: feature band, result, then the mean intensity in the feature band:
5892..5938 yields 3.4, 12.8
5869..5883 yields 0.0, 14.2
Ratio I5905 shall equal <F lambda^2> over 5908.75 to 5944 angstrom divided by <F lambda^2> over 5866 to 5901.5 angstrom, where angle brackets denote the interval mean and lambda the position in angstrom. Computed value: 1.09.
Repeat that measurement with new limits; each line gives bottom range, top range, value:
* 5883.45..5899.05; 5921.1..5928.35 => 1.31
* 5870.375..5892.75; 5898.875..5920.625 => 1.07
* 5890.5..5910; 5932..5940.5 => 1.13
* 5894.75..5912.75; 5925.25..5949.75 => 1.06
